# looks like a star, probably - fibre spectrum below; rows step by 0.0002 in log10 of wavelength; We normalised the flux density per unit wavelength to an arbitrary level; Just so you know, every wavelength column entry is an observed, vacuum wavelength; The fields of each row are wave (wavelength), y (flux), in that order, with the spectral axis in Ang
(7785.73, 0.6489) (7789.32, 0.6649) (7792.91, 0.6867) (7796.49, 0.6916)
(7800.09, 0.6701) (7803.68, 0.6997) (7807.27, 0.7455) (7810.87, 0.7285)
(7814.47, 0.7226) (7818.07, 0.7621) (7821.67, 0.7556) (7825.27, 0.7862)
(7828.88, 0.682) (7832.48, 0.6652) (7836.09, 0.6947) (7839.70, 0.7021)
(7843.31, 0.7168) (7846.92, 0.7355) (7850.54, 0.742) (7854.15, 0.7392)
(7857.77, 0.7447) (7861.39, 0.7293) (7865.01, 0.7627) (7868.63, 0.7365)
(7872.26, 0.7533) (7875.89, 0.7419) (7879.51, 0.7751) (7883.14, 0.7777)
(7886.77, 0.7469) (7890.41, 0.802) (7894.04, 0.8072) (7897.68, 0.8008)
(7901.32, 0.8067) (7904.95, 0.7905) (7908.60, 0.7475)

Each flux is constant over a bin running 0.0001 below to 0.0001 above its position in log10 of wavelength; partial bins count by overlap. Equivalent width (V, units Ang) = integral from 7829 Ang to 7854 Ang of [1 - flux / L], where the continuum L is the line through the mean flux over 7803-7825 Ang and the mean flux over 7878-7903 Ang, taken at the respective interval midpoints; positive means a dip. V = 1.6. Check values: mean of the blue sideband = 0.741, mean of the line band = 0.71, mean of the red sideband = 0.788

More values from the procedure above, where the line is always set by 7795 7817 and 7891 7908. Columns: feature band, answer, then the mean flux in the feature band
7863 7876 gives 0.3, 0.749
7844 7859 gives 0.3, 0.738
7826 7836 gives 0.6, 0.689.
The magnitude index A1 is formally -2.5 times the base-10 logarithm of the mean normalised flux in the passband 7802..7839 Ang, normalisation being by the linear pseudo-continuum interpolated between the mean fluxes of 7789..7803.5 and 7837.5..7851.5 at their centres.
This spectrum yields -0.03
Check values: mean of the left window 0.682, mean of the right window 0.722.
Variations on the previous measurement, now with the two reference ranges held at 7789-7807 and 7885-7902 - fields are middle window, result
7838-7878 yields 0.024 mag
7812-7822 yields -0.051 mag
